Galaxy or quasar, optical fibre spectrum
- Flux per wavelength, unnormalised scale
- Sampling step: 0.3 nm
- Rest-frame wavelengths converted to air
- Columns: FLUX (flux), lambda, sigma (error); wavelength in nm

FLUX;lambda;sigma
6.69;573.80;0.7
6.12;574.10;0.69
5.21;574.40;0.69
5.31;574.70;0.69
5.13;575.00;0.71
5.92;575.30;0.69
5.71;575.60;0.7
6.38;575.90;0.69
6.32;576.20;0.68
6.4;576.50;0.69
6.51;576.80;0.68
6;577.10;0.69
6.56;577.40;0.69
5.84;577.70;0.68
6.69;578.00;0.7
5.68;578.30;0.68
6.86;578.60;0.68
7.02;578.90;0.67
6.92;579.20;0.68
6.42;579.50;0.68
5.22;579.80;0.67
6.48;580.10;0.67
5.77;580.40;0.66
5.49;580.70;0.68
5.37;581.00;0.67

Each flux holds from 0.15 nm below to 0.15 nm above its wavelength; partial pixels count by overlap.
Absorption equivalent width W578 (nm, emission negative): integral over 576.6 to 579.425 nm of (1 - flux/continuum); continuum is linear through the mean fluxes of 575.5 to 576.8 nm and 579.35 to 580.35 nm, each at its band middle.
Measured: -0.15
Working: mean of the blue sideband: 6.26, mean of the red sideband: 6.01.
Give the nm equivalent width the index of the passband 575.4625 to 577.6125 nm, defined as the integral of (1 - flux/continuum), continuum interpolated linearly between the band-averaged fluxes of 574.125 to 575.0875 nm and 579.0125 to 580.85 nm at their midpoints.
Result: -0.25 nm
